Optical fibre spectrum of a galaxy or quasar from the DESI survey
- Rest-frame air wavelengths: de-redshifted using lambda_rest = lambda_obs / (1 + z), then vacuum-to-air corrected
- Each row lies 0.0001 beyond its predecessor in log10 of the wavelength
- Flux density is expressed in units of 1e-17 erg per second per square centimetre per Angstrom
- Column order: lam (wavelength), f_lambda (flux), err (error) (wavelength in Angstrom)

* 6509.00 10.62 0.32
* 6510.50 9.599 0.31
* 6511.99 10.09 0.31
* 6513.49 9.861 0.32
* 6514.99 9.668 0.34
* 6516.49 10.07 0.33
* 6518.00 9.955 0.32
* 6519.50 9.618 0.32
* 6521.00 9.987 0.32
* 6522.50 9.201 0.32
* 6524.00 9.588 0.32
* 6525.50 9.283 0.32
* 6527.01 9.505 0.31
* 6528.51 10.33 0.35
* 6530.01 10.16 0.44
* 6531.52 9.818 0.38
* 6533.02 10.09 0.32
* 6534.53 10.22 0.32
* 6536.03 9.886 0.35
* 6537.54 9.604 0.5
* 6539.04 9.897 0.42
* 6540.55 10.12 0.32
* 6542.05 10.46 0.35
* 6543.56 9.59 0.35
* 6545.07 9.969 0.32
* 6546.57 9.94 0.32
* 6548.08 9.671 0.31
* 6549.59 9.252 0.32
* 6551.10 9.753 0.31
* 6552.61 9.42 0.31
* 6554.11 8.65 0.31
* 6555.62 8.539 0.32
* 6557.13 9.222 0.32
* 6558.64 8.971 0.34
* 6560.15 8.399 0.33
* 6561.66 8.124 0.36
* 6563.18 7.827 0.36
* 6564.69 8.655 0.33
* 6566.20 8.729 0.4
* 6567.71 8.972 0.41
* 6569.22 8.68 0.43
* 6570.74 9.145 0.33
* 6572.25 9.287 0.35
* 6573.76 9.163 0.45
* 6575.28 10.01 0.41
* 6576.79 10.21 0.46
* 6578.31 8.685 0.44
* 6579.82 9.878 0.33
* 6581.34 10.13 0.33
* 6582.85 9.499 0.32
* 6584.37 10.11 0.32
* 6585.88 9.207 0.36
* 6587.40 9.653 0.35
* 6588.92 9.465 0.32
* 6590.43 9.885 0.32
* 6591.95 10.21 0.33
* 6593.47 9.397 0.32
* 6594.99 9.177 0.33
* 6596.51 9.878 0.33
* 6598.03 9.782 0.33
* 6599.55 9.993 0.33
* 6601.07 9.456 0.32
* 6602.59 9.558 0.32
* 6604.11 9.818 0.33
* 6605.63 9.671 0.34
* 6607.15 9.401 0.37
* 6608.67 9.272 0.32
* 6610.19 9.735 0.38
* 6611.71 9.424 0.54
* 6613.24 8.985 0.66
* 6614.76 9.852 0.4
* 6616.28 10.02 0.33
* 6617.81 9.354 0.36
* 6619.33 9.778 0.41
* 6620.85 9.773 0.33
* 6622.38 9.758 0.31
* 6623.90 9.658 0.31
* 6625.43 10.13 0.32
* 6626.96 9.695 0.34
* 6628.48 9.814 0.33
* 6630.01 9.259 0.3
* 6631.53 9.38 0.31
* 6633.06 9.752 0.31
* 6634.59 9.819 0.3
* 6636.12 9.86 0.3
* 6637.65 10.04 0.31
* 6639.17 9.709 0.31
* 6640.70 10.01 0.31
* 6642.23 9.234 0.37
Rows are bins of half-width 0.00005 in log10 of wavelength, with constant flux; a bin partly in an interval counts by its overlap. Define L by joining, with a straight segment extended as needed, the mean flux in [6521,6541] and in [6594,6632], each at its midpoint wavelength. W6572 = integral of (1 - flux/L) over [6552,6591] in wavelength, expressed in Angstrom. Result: 2.2 Angstrom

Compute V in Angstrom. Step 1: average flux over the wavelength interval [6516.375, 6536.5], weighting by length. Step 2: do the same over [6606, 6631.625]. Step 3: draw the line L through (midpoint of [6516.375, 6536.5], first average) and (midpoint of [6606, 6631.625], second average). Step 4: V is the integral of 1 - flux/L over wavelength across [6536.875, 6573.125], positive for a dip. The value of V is 2.1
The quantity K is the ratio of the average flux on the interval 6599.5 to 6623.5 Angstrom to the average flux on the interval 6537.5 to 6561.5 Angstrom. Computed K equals 1.02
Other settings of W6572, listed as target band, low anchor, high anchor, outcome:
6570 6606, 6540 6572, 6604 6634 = -0.95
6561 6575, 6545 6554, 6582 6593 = 1.26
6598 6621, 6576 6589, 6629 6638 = 0.13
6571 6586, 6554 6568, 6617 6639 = -1.24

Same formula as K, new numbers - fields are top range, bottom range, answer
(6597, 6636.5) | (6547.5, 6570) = 1.09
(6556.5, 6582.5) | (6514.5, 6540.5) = 0.92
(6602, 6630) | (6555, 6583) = 1.07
